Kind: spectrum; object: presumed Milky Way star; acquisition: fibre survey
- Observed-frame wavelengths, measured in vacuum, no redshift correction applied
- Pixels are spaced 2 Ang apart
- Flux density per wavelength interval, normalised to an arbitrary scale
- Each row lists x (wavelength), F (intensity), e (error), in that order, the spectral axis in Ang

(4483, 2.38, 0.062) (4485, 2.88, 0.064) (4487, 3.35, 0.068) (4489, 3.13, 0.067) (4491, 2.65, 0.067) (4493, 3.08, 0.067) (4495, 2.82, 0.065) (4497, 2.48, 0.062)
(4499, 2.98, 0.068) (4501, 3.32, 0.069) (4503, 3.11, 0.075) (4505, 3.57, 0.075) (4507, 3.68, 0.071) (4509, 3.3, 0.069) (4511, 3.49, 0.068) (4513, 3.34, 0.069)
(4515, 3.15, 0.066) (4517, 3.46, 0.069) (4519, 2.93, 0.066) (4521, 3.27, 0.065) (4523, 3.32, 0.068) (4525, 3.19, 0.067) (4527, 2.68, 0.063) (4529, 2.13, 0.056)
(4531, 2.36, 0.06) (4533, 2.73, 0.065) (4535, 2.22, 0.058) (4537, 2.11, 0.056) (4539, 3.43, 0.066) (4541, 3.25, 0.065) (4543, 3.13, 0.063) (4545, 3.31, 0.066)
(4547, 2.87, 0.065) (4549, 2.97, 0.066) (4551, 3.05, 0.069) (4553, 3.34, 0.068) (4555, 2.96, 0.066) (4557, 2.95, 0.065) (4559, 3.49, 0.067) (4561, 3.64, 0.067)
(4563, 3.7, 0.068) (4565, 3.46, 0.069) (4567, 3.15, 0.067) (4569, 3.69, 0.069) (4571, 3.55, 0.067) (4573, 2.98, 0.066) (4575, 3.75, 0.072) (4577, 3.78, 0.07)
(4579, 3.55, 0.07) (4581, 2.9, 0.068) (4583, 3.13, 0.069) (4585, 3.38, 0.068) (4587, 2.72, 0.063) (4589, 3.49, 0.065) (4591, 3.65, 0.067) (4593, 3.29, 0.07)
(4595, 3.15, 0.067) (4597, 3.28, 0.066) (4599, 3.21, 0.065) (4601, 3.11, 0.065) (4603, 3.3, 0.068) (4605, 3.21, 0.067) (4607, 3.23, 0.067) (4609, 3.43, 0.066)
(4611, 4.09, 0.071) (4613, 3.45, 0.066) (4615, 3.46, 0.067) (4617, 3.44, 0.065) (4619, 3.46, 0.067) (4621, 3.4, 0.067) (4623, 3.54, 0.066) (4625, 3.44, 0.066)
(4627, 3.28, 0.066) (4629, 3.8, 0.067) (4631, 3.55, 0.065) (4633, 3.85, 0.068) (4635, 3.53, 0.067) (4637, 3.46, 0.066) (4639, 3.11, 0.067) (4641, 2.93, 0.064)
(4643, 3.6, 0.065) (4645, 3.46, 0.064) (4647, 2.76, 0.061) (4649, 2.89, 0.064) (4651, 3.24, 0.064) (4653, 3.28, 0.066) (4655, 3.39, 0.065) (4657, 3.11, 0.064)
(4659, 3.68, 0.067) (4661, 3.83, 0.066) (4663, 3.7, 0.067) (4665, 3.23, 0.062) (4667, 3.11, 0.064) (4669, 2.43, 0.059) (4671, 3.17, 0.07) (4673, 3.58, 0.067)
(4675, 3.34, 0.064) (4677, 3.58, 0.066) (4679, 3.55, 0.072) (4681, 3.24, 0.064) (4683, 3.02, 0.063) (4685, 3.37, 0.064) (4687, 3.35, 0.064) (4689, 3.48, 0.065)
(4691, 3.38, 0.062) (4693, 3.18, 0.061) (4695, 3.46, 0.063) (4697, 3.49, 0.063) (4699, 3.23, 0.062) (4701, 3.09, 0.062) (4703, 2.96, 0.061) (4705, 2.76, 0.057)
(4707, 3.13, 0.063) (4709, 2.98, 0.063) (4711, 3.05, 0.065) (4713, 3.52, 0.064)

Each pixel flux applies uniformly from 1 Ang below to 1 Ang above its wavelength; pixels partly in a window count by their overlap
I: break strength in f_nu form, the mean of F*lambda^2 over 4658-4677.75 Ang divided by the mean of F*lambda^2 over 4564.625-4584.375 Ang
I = 1.03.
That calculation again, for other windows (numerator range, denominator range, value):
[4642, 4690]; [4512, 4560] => 1.17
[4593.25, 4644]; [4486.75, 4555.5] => 1.17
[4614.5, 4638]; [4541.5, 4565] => 1.12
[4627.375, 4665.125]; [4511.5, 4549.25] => 1.21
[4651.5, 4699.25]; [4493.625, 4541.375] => 1.19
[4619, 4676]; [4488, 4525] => 1.12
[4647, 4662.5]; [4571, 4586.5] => 1.03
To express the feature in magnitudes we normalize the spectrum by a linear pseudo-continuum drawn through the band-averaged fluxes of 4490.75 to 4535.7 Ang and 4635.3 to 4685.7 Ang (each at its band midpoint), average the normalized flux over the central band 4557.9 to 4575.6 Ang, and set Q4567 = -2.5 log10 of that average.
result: -0.120 mag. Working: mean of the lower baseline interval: 3.02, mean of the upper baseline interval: 3.29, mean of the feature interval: 3.48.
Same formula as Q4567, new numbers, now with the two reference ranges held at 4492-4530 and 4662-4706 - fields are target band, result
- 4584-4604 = -0.024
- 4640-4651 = 0.031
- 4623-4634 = -0.117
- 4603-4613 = -0.087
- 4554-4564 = -0.063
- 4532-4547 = 0.095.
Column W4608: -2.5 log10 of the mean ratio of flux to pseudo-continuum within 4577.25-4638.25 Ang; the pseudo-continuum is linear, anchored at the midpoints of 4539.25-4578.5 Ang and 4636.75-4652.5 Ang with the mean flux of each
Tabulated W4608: -0.05 mag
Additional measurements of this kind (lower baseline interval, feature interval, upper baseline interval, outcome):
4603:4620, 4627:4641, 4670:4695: -0.02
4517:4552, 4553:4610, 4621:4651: -0.07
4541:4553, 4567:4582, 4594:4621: -0.07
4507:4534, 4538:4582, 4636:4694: -0.07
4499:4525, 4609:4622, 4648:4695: -0.07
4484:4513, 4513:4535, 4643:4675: 0.09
